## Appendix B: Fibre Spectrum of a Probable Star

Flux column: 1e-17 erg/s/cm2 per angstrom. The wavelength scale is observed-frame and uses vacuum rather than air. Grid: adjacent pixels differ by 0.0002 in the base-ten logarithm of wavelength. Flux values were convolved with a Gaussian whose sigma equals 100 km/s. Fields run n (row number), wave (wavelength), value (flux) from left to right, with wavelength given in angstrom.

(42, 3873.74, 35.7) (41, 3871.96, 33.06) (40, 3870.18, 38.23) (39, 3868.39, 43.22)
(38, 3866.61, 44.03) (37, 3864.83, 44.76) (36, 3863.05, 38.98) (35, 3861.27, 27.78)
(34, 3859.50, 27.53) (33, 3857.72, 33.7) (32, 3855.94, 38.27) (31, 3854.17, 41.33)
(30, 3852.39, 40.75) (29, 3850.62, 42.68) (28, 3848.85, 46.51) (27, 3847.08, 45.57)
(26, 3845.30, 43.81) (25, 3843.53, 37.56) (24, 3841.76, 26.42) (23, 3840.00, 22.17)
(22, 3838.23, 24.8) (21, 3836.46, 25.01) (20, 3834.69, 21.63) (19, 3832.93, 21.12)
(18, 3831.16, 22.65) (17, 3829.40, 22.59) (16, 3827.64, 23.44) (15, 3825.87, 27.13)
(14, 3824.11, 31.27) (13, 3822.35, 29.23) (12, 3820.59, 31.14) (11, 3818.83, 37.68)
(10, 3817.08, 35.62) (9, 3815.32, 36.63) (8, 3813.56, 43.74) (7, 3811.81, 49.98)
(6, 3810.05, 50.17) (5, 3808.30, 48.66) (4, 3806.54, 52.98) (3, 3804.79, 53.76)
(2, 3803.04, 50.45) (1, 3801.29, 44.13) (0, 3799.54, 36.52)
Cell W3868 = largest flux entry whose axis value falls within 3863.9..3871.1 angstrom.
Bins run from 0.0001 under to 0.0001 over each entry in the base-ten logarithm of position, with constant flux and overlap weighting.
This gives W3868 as 44.76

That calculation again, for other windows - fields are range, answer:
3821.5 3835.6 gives 31.27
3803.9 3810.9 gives 53.76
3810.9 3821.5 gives 49.98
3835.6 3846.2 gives 43.81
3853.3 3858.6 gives 41.33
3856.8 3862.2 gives 33.7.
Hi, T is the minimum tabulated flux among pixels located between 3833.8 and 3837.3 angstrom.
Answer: 21.63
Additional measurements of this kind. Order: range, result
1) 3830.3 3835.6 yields 21.12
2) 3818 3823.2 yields 29.23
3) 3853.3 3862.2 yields 27.53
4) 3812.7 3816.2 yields 36.63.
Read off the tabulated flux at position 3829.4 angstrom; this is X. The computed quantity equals 22.59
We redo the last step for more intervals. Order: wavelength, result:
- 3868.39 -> 43.22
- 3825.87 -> 27.13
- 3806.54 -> 52.98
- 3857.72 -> 33.7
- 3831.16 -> 22.65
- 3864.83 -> 44.76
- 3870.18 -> 38.23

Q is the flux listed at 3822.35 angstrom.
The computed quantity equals 29.23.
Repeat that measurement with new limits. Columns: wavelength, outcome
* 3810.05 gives 50.17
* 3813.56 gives 43.74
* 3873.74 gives 35.7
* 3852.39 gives 40.75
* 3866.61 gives 44.03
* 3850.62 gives 42.68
